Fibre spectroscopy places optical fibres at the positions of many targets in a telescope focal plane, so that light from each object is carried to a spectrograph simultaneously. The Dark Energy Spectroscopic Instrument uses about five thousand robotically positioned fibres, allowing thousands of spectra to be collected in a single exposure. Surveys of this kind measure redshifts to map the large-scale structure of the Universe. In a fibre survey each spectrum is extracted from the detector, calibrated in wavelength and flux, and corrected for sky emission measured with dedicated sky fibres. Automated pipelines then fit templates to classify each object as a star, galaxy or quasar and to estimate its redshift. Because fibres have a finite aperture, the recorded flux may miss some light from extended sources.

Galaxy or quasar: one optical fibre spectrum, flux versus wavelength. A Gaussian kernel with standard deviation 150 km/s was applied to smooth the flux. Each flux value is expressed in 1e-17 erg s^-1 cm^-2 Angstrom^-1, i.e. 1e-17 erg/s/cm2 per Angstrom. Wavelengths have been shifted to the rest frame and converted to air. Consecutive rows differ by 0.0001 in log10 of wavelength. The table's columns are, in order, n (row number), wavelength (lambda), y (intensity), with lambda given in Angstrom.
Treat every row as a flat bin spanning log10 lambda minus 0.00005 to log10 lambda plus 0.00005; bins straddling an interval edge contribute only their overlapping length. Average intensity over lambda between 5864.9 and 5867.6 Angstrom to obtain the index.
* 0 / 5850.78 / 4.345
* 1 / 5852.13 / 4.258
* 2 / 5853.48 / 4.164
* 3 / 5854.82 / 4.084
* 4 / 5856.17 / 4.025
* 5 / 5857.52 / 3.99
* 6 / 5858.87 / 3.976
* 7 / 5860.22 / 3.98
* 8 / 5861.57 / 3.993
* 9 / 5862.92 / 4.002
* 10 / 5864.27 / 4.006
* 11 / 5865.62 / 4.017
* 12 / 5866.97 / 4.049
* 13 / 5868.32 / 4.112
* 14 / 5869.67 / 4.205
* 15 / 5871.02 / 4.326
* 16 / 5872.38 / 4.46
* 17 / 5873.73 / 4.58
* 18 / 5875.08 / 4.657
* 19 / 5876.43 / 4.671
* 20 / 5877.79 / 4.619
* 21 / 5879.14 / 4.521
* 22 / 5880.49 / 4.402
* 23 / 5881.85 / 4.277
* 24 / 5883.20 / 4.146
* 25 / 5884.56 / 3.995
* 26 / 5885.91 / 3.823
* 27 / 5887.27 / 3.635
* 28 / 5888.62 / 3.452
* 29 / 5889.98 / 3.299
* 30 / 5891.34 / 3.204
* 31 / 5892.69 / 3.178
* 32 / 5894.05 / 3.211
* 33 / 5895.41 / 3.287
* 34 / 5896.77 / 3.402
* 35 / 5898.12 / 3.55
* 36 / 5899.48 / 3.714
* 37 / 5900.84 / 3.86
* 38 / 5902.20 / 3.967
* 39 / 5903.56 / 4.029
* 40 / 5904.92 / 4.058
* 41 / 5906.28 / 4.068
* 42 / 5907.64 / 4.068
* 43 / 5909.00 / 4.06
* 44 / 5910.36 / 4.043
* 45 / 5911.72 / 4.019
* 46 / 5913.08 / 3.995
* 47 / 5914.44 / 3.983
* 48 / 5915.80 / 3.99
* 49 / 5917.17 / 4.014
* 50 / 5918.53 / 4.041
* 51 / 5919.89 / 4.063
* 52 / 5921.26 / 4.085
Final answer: 4.03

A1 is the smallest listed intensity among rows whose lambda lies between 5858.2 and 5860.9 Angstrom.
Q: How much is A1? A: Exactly 3.976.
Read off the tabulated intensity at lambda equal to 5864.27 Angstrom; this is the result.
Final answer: 4.006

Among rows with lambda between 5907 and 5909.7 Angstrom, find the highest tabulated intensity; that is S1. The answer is 4.068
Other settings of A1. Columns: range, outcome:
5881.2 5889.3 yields 3.452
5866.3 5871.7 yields 4.049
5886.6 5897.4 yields 3.178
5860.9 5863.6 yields 3.993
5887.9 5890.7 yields 3.299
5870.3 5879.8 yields 4.326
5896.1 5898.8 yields 3.402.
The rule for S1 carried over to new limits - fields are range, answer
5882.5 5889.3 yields 4.146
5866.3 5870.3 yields 4.205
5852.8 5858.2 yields 4.164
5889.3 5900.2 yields 3.714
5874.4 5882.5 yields 4.671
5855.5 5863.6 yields 4.025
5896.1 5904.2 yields 4.029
